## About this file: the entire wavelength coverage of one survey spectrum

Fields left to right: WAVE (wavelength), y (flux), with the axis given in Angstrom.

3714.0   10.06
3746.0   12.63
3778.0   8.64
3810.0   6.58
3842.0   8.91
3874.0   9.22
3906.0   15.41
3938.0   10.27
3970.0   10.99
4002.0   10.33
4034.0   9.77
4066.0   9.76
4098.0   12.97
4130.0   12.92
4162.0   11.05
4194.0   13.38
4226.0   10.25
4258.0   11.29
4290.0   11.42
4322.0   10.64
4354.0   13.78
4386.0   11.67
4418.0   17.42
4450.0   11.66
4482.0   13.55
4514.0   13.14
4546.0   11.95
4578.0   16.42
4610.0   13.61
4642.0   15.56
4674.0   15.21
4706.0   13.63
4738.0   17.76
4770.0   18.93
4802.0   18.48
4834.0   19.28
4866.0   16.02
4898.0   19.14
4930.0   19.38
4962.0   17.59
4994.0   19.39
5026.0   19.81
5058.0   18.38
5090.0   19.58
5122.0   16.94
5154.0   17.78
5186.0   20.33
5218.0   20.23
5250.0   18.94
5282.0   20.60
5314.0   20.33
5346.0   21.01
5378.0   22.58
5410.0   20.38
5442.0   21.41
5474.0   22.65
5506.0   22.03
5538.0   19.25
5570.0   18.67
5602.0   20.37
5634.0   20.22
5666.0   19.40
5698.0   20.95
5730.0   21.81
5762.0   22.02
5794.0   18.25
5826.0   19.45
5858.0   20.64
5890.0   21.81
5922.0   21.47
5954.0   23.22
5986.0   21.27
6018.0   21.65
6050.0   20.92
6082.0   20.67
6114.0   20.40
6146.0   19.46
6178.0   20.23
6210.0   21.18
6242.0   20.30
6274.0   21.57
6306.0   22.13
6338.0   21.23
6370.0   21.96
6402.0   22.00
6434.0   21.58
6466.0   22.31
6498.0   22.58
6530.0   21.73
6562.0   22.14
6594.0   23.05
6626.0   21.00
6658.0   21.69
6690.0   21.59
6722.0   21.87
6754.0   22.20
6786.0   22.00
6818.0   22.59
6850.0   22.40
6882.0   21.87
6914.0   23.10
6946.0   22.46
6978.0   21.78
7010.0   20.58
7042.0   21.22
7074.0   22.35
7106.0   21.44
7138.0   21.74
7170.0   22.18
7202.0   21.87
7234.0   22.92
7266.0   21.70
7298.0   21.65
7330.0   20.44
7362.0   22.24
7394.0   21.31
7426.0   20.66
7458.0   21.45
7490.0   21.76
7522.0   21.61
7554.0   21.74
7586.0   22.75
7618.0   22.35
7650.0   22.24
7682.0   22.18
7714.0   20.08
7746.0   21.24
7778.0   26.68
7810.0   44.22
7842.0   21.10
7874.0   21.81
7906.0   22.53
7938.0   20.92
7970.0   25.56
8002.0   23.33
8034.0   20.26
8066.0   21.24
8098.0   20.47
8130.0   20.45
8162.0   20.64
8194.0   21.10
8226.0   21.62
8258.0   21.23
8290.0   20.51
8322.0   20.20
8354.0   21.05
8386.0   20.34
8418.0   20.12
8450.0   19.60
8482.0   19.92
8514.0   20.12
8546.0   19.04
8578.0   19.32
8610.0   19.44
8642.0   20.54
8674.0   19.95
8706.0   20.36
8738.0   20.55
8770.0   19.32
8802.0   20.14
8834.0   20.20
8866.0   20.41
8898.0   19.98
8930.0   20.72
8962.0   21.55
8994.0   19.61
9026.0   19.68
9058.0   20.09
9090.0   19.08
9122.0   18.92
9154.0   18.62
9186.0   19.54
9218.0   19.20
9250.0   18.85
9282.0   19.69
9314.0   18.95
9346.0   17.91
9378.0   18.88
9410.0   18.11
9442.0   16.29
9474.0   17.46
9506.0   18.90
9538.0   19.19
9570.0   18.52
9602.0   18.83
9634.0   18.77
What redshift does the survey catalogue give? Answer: 0.19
